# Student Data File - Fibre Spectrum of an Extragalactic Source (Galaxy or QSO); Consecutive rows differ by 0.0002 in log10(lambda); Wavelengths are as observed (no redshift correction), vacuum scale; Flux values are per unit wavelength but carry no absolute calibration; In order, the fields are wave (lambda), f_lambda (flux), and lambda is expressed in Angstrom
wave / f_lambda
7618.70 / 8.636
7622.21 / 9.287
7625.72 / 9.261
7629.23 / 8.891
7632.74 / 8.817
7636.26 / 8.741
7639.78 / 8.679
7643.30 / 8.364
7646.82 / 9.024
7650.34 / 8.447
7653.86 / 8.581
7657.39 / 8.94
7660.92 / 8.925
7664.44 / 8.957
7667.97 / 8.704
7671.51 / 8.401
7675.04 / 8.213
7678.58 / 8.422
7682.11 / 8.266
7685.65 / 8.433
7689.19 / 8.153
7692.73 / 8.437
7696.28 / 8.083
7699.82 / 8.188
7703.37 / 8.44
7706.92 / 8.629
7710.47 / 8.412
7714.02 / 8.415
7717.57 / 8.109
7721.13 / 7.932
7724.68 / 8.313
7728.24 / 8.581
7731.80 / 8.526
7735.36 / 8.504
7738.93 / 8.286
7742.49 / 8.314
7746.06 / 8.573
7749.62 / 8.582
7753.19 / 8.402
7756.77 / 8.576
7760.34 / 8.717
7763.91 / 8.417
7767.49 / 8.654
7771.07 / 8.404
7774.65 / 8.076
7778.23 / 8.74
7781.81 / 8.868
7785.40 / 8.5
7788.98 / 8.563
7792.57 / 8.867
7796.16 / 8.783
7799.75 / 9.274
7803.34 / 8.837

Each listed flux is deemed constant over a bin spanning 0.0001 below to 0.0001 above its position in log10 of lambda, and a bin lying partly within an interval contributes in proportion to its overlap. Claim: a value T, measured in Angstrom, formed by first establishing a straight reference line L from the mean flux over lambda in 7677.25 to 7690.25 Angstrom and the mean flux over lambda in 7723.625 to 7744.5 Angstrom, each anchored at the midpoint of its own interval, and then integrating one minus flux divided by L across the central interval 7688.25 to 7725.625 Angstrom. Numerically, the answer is 0.4 Angstrom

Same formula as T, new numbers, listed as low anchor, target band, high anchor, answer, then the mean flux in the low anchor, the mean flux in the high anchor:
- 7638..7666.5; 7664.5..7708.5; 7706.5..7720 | 0.7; 8.74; 8.35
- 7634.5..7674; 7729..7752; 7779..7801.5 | 0.8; 8.7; 8.81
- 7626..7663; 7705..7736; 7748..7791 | 0.9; 8.77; 8.54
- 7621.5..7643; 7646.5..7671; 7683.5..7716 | -0.2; 8.89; 8.35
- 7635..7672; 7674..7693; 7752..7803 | 0.8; 8.72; 8.64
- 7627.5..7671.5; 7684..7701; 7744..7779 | 0.8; 8.74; 8.51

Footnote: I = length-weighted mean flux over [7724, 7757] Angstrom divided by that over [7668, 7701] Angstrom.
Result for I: 1.02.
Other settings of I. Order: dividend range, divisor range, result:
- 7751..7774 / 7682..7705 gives 1.03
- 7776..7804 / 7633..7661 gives 1.01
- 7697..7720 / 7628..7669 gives 0.95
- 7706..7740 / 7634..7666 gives 0.96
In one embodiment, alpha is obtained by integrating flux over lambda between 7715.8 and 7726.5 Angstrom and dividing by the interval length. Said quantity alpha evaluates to 8.12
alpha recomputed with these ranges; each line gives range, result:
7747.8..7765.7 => 8.54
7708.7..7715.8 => 8.42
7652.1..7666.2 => 8.85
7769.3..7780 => 8.41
